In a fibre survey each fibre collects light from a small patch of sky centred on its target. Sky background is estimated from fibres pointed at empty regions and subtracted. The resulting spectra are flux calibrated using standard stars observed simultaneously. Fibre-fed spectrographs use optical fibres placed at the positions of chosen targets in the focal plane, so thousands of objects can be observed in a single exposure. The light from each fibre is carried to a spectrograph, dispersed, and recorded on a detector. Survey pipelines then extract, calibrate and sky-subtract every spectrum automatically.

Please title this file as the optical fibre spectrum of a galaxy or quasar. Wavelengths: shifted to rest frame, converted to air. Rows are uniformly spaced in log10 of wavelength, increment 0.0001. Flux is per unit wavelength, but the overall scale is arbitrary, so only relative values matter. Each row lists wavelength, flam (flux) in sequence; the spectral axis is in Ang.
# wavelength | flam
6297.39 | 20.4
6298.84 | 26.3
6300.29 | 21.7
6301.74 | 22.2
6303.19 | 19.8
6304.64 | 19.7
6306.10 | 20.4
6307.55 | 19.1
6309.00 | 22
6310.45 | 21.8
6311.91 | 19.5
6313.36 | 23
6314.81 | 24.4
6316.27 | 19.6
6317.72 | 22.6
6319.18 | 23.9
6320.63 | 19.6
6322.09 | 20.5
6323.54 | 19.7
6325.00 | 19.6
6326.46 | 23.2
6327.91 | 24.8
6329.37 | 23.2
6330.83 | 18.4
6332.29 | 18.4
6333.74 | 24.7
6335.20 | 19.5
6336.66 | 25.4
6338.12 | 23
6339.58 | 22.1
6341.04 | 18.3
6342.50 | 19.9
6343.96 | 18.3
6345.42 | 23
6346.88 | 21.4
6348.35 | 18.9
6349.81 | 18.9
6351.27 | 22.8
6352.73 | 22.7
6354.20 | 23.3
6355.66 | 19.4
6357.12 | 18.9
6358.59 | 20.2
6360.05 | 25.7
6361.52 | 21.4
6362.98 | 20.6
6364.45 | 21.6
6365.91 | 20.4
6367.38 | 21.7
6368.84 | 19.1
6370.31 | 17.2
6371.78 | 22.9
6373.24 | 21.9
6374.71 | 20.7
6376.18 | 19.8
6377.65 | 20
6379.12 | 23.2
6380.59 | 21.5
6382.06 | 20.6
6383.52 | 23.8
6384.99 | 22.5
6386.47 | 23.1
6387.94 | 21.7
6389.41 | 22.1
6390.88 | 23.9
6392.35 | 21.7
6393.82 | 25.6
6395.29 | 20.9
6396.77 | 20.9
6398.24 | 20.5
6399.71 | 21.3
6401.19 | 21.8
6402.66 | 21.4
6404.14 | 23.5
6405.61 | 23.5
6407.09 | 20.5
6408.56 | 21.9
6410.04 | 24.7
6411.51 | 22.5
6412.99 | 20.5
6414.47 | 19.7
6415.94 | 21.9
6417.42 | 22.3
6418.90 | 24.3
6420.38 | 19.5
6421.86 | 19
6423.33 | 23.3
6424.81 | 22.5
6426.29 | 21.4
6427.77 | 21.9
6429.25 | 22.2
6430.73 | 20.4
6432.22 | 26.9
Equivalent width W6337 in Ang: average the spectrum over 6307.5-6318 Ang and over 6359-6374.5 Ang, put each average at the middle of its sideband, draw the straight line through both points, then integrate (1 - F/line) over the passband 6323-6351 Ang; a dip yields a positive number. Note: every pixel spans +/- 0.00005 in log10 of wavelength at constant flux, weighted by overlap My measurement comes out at 0.4 Ang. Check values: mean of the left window 21.6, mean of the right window 21.2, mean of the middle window 21.1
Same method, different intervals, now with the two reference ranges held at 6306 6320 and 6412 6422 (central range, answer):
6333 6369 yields 0.4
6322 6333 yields 0.3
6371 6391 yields -0.5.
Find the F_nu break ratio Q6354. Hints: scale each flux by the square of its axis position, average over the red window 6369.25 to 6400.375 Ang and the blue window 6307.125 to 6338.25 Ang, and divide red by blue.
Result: 1.02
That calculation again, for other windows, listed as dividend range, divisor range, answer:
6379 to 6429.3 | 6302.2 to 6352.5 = 1.07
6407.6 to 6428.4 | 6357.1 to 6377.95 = 1.06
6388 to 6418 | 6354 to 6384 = 1.06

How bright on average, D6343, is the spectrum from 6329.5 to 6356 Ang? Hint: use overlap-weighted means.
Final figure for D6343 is 21.1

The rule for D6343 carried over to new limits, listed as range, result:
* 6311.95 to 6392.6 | 21.4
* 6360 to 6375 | 21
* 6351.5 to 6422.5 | 21.6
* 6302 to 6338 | 21.4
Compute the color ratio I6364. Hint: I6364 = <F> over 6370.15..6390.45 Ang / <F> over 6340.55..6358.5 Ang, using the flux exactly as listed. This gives 1.06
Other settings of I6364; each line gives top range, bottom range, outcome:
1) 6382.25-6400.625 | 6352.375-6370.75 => 1.06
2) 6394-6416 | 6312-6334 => 1.01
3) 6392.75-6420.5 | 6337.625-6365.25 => 1.05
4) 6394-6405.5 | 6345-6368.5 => 1.03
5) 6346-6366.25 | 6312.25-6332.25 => 0.98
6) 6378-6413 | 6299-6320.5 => 1.04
